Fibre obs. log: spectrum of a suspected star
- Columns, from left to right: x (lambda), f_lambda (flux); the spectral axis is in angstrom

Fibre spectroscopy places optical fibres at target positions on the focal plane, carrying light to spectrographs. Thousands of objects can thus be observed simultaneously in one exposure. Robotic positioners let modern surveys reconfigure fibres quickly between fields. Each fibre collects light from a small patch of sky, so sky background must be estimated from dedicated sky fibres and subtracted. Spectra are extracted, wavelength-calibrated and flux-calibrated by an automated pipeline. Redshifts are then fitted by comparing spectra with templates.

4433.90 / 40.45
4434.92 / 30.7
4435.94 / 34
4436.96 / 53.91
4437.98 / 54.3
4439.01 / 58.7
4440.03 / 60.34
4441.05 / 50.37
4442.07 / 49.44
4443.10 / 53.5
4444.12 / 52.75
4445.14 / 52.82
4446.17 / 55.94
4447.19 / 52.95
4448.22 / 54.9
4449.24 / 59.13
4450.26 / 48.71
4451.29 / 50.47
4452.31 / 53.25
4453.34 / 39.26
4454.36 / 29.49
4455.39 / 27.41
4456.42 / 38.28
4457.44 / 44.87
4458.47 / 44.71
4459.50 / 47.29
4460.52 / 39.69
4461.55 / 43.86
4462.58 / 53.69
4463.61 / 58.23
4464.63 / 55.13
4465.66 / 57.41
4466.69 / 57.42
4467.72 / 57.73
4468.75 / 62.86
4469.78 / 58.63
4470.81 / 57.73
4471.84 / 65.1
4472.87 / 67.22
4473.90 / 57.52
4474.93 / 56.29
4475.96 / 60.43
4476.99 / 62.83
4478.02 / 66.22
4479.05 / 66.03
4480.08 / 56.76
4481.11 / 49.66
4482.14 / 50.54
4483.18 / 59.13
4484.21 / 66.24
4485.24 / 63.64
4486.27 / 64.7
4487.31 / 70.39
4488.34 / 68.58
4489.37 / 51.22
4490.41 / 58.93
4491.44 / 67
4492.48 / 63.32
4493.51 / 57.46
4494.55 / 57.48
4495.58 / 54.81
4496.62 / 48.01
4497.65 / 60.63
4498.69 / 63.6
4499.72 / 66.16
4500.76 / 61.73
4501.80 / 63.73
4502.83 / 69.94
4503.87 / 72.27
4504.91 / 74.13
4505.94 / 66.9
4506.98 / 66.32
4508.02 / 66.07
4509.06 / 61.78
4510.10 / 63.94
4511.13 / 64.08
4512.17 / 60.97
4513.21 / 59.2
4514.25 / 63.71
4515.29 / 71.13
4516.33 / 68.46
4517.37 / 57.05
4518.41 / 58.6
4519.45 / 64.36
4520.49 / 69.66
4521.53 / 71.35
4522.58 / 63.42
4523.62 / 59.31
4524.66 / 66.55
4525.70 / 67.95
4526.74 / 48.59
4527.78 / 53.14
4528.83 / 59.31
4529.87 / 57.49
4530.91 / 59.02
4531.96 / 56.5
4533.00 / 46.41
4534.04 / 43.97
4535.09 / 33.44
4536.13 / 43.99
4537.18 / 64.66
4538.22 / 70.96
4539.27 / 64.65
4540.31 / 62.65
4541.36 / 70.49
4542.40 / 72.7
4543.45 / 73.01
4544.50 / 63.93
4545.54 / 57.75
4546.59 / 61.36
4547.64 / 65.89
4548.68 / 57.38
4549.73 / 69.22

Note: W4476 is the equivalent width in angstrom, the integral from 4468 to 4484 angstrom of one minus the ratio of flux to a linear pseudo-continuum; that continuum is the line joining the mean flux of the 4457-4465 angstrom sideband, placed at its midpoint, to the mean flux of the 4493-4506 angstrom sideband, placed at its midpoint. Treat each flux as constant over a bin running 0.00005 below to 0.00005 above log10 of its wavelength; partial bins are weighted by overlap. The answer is -1.8 angstrom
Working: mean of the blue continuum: 48.4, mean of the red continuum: 62.7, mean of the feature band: 59.9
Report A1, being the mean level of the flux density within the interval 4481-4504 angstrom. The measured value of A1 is 61.3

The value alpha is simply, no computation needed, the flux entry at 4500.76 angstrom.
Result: 61.73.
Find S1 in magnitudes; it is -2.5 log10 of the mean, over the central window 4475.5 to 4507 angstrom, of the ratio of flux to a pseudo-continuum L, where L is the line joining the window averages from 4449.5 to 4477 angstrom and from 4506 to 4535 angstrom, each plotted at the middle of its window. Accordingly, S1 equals -0.11 mag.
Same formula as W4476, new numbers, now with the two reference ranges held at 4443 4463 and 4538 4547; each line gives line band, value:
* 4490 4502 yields -0.83 angstrom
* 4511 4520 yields -0.39 angstrom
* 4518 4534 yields 0.76 angstrom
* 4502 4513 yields -1.44 angstrom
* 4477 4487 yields -1.40 angstrom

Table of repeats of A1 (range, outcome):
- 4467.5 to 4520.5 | 62.3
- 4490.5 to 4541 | 61.2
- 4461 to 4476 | 57.8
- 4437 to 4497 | 55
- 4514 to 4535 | 59.7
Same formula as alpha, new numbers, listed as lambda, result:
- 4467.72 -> 57.73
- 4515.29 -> 71.13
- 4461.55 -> 43.86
